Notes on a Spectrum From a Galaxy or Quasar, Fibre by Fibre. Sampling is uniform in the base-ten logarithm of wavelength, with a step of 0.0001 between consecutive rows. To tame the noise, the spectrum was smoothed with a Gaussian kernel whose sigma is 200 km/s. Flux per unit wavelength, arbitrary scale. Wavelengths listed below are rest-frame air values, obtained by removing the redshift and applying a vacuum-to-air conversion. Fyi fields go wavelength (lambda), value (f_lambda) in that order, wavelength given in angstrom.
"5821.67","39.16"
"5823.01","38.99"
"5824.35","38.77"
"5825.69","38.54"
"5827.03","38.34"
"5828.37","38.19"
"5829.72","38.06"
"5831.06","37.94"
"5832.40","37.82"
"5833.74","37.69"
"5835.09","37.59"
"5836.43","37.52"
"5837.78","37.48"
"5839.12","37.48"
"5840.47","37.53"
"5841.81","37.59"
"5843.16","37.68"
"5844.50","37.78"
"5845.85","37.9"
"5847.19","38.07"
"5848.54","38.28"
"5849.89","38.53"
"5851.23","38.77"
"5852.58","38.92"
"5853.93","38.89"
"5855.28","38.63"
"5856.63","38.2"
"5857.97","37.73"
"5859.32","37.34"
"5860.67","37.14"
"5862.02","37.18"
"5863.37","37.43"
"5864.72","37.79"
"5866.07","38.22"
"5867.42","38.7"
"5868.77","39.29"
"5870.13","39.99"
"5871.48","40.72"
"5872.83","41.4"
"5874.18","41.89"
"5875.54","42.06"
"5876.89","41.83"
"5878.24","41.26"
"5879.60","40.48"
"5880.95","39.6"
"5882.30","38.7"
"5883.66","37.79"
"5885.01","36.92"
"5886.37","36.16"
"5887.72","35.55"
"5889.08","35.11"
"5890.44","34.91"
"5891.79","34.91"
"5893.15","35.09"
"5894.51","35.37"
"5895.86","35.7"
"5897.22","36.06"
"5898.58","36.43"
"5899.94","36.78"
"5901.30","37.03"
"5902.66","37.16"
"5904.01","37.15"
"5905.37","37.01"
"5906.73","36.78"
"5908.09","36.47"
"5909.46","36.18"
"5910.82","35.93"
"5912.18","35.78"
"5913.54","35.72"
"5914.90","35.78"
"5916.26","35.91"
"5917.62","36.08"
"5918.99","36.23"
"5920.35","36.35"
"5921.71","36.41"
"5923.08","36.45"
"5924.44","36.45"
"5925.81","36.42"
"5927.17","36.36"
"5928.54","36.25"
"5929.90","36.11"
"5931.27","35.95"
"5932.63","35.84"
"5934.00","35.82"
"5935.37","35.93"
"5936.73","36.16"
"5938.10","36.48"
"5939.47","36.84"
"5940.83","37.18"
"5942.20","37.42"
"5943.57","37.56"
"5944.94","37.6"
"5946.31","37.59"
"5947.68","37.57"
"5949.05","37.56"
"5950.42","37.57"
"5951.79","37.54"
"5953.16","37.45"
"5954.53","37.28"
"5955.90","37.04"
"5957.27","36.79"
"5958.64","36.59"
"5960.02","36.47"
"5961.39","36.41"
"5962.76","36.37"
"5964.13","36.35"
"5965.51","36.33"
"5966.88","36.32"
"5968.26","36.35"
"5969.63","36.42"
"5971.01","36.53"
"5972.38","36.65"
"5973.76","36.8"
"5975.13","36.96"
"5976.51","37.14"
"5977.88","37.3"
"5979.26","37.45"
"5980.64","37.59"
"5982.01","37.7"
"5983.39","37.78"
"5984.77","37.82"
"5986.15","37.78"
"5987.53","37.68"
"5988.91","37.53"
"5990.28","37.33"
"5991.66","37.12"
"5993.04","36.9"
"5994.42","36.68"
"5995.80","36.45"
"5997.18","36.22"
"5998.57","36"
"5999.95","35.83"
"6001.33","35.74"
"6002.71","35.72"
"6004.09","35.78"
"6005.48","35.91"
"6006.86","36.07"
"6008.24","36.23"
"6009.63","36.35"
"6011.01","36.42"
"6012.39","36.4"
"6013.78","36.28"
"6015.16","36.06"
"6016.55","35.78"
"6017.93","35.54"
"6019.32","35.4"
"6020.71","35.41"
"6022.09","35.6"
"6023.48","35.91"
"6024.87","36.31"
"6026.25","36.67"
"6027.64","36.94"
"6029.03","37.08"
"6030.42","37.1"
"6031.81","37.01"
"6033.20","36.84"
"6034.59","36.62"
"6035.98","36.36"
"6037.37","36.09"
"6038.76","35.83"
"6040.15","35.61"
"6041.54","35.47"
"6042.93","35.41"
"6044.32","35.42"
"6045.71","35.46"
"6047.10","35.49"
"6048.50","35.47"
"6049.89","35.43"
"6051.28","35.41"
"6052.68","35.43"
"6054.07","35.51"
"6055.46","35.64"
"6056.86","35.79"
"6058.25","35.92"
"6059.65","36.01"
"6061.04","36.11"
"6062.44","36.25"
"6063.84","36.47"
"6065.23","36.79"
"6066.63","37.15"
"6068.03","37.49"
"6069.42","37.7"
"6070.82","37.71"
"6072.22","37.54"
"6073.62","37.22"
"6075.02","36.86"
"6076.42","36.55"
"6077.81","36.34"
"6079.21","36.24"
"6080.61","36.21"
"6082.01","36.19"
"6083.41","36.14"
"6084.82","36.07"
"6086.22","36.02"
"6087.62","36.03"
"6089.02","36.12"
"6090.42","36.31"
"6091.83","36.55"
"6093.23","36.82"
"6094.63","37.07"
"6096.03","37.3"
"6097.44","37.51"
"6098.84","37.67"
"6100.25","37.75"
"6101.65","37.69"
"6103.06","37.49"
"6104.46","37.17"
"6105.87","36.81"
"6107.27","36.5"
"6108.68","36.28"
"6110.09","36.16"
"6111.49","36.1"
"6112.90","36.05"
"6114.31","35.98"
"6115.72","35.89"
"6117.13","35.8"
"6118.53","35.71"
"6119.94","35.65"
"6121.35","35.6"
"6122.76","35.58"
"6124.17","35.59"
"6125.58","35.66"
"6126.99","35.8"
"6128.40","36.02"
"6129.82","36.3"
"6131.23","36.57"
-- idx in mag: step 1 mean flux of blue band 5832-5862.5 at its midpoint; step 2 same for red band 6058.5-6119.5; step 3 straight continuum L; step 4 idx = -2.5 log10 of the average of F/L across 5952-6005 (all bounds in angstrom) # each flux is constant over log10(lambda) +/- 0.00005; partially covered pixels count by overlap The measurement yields 0.01 mag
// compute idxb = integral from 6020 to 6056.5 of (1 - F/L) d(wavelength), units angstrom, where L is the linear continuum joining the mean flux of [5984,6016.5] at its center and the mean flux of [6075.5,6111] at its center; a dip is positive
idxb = 0.6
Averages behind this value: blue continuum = 36.5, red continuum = 36.7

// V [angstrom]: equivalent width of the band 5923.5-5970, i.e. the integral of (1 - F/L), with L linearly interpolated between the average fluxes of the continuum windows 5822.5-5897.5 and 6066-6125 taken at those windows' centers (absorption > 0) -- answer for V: 1.0 angstrom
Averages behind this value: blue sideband 38.1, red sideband 36.6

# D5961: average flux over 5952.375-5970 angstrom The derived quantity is 36.6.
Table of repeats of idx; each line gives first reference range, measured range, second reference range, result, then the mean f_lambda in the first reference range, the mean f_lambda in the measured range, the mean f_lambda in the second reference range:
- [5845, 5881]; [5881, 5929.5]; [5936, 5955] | 0.054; 39.1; 36.3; 37.3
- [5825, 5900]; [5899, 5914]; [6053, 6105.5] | 0.035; 38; 36.6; 36.7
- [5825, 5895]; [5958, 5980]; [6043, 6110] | 0.020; 38.2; 36.6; 36.5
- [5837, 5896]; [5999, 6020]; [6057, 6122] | 0.035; 38.2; 36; 36.6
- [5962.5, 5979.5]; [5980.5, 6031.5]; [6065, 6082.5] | 0.008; 36.7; 36.5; 36.9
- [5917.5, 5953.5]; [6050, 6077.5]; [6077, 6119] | 0.003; 36.7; 36.5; 36.5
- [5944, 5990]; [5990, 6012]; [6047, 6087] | 0.017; 37.1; 36.3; 36.3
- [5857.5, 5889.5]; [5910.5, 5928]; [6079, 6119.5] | 0.064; 38.8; 36.1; 36.5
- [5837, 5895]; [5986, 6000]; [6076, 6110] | 0.014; 38.2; 36.9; 36.7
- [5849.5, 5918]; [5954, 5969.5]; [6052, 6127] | 0.019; 37.7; 36.6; 36.5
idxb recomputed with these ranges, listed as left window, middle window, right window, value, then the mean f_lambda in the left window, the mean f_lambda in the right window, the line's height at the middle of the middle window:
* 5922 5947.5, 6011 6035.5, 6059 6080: 0.30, 36.6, 36.8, 36.8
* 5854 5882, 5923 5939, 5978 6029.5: 0.78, 39.3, 36.5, 38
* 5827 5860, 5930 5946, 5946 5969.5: 0.20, 38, 36.9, 37.1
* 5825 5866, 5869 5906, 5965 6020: -0.34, 37.9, 36.6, 37.6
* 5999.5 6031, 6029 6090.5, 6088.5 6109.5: 0.55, 36.1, 37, 36.6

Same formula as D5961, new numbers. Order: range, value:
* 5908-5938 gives 36.1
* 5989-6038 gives 36.3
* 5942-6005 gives 36.9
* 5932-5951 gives 36.9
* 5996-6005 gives 35.9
